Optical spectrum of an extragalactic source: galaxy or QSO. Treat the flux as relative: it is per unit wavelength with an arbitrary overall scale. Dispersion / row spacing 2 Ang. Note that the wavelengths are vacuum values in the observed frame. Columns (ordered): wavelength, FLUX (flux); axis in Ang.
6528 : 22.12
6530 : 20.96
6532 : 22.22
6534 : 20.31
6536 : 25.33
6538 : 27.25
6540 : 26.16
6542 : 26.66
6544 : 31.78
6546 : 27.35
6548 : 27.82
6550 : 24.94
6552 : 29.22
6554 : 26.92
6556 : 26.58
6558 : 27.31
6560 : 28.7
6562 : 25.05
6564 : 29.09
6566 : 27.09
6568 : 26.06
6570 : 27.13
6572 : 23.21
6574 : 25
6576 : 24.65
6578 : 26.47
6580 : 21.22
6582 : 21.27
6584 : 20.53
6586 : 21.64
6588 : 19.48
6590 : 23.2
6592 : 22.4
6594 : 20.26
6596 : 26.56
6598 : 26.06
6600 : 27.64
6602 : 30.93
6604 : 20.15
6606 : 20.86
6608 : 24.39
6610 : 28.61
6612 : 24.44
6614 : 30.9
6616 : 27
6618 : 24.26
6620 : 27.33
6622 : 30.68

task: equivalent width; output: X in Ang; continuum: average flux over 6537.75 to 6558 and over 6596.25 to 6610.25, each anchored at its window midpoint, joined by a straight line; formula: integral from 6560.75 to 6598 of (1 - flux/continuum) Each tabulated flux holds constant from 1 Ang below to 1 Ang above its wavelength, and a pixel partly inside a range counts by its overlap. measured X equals 3.3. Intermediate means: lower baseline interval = 27.5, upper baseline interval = 25.4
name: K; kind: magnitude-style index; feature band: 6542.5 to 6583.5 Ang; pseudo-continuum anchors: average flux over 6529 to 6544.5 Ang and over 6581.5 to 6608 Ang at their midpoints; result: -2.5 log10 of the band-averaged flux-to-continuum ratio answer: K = -0.09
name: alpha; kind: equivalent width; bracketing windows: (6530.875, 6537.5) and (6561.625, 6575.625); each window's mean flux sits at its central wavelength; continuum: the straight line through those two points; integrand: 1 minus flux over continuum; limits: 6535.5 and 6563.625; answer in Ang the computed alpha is -3.4 Ang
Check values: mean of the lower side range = 22.9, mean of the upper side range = 26.1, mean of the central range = 27.3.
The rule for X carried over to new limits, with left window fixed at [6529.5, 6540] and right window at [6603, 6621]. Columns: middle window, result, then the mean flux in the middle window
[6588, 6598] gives 0.75 Ang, 23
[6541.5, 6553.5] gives -2.05 Ang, 28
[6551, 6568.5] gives -2.33 Ang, 27.4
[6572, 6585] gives 0.73 Ang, 23.2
